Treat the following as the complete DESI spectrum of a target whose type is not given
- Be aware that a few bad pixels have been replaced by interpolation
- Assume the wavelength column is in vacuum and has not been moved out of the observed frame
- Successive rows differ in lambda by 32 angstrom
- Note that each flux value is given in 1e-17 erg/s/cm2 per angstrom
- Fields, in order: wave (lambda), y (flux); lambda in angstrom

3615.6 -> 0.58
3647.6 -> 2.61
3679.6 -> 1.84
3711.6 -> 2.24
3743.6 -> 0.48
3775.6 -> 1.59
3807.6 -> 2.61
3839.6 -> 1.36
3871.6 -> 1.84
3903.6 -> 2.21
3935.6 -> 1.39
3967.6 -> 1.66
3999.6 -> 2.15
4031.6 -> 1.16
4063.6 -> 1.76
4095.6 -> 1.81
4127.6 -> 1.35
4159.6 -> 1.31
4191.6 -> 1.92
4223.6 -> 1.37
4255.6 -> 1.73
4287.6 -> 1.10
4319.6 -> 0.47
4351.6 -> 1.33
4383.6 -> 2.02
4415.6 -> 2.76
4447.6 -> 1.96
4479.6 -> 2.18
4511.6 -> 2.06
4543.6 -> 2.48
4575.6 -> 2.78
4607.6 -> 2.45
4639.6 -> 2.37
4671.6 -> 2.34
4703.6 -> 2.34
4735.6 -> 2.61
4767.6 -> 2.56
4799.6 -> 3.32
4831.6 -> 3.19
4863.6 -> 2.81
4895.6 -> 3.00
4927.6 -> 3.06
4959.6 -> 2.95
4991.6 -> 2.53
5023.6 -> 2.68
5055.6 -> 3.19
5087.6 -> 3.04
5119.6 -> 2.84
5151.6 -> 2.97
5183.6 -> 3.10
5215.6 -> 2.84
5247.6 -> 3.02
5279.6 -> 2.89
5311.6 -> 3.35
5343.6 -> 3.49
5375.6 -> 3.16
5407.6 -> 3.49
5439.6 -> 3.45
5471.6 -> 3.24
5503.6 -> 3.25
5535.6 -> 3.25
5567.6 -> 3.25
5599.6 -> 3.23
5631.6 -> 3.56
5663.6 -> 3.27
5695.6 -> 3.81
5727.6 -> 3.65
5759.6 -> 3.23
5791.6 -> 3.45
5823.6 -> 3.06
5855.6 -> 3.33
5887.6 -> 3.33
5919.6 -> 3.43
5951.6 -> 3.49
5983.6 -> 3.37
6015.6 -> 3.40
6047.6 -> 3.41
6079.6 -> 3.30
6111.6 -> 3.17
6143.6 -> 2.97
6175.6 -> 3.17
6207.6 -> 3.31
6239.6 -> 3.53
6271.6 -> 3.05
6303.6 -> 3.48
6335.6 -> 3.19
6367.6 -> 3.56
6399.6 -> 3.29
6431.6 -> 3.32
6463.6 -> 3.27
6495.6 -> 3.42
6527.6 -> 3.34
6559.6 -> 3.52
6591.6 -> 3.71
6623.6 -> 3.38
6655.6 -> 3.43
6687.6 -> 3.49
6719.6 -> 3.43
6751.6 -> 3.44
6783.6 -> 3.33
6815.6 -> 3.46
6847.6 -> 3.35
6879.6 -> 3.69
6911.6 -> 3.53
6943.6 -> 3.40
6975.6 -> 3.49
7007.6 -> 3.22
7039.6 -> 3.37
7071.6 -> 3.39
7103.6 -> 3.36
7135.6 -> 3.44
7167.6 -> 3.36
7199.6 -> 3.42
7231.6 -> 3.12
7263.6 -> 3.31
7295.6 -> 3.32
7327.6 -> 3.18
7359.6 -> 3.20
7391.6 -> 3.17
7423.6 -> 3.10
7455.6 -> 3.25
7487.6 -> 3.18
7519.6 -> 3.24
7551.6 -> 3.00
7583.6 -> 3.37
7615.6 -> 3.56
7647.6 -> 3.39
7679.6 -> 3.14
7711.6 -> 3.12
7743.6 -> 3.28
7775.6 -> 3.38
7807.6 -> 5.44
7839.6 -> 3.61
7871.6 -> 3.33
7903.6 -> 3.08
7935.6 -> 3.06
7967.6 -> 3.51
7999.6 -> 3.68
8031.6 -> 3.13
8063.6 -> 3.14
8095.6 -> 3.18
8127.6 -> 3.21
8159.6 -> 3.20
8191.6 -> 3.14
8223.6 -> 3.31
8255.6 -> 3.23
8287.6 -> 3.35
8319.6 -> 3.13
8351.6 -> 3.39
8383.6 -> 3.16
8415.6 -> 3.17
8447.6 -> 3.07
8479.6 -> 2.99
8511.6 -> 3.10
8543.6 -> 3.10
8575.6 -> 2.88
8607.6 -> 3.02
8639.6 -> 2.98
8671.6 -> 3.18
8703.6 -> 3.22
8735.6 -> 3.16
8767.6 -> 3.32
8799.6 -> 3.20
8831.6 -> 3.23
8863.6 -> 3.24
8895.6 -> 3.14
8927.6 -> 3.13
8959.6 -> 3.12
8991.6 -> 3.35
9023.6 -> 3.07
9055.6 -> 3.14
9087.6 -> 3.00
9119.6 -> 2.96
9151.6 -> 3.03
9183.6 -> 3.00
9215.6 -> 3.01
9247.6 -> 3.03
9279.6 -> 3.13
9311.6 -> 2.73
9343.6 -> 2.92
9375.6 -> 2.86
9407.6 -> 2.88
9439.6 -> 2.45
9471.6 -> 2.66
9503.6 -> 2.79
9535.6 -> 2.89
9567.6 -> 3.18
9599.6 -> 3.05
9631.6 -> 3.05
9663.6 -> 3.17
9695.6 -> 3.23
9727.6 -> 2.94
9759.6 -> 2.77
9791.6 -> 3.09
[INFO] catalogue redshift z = 0.19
